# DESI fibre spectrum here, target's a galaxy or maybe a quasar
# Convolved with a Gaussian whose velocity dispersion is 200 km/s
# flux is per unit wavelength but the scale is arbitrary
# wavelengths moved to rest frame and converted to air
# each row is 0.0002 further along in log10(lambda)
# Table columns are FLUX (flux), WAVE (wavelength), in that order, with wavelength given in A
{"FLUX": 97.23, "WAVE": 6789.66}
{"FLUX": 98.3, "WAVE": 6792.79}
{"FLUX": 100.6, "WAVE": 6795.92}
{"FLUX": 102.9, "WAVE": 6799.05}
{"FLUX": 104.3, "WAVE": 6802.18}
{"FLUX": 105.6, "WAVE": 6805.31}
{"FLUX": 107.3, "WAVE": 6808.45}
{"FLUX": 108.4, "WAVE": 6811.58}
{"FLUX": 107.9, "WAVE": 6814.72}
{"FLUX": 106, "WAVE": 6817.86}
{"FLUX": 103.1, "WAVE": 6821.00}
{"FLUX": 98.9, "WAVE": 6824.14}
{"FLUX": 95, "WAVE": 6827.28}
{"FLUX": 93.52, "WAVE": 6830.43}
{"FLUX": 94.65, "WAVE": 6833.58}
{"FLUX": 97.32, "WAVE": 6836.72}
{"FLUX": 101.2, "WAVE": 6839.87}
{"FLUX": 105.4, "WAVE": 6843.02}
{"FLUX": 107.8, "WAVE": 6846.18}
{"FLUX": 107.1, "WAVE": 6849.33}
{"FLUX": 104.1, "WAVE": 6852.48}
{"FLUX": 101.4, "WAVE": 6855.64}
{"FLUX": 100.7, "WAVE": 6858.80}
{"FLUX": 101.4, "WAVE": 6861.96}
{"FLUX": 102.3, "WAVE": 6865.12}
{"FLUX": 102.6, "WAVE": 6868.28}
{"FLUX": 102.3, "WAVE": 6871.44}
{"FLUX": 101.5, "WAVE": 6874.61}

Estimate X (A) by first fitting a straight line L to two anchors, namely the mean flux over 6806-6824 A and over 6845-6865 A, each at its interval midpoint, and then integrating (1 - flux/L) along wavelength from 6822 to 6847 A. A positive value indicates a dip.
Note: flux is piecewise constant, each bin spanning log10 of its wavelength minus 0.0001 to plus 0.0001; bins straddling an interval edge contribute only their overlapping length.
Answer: 1.36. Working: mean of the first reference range 106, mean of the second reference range 104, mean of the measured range 99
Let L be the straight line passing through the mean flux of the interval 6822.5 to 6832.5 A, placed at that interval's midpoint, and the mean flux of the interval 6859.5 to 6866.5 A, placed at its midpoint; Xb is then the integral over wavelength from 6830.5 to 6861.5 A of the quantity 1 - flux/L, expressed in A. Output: -0.9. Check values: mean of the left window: 95.8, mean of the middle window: 102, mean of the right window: 102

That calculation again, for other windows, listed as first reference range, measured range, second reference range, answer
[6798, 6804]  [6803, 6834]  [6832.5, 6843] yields -0.2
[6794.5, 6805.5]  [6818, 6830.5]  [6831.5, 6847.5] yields 0.3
